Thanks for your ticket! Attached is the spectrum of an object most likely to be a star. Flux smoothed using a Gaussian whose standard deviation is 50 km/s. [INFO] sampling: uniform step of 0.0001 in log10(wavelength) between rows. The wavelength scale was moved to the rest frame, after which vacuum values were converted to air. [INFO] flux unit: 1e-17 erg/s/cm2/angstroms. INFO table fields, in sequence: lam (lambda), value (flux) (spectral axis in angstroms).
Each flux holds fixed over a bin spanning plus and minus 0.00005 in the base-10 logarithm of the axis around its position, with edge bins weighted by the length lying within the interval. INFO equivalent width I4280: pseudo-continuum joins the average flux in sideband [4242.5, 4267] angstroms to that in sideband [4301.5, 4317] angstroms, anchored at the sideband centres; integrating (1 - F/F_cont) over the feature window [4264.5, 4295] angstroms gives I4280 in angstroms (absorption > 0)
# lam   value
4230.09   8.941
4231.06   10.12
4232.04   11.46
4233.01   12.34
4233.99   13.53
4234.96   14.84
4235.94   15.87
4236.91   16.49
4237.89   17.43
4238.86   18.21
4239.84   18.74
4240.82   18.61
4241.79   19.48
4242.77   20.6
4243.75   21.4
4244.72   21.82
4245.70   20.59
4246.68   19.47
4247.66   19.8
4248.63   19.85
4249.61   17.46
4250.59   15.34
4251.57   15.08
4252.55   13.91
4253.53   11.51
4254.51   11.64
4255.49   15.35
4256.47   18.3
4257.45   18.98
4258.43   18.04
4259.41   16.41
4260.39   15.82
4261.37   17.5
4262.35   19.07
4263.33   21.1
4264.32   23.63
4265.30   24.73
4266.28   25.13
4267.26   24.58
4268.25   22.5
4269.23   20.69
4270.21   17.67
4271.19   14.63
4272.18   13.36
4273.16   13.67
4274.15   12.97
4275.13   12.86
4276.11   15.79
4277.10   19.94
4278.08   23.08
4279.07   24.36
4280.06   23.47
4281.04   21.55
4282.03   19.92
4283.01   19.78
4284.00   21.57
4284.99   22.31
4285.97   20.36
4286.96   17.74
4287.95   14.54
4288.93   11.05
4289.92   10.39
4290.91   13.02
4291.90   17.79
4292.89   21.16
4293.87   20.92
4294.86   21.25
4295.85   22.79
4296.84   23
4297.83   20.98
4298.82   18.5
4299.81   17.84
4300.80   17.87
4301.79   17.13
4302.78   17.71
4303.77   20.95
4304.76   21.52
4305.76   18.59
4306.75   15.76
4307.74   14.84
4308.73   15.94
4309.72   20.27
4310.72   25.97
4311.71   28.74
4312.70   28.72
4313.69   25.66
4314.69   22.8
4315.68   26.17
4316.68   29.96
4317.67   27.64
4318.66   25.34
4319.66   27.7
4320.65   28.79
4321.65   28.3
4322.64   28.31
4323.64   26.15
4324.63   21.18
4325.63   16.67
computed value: 1.8 angstroms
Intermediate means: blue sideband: 18.5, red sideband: 21.9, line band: 18.8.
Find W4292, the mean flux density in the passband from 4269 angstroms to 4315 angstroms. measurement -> 19.2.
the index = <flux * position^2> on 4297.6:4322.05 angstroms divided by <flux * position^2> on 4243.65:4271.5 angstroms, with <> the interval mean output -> 1.24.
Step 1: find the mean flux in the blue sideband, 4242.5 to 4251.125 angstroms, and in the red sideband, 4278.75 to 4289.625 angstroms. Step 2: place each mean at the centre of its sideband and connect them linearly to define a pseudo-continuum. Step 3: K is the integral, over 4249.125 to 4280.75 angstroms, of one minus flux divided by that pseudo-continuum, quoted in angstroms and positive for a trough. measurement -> 2.3 angstroms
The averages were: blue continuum 19.5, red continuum 19.5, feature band 18.1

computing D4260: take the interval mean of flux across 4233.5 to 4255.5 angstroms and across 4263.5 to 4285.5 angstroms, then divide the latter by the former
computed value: 1.2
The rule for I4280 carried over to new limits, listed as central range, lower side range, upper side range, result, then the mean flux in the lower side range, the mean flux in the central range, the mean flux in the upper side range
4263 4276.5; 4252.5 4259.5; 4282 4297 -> -1.7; 15.6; 18.8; 18.5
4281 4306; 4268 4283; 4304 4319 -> 2.3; 18.4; 18.8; 23.1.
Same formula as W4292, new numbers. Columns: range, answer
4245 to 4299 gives 18.5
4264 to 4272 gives 21.3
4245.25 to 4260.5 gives 16.7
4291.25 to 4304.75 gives 19.8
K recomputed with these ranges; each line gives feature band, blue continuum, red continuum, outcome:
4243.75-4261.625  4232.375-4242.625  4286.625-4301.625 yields -0.2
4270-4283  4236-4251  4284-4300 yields 0.4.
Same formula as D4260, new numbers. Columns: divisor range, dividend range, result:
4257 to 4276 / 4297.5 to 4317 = 1.14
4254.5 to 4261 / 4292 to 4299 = 1.26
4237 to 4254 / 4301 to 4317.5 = 1.21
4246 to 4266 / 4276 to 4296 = 1.08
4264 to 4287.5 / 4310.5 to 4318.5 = 1.36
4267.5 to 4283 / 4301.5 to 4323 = 1.27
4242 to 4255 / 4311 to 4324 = 1.55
